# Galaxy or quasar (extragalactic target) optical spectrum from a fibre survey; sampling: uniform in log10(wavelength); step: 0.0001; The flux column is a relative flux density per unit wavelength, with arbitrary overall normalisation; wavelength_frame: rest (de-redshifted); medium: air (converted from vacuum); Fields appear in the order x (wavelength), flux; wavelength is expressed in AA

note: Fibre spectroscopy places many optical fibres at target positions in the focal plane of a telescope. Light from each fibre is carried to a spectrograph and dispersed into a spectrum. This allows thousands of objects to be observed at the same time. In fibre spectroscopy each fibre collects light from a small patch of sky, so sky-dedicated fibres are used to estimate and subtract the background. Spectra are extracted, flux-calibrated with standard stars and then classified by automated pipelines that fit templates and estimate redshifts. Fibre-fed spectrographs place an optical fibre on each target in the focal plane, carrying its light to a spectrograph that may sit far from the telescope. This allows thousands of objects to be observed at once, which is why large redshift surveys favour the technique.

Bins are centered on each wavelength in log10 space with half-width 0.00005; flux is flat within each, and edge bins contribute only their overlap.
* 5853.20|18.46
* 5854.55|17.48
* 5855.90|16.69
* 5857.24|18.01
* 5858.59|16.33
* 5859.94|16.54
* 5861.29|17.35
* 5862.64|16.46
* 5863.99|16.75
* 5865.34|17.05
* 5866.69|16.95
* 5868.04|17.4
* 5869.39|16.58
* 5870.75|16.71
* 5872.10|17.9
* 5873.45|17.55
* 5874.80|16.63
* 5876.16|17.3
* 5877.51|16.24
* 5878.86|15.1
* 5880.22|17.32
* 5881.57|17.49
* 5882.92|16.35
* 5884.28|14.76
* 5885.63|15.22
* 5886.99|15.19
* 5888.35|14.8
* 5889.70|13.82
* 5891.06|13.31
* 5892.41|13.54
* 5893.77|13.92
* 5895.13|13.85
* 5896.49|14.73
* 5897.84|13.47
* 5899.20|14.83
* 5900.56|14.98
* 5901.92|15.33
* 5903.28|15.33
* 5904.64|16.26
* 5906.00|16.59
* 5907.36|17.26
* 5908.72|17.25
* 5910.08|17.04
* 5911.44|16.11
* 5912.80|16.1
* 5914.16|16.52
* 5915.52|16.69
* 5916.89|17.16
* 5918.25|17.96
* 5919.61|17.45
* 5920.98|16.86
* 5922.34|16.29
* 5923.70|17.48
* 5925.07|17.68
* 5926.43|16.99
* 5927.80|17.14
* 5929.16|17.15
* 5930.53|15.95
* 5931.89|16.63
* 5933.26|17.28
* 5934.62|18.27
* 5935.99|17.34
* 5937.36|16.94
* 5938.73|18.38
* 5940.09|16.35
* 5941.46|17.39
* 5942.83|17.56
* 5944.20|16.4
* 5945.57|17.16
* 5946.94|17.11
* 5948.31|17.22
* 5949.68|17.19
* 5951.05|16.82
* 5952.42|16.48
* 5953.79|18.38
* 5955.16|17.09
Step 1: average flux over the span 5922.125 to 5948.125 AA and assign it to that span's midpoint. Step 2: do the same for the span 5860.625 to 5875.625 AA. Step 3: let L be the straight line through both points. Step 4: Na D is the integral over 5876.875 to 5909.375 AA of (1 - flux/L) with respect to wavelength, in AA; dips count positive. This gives 3.40 AA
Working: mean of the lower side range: 17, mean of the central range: 15.3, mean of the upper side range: 17.1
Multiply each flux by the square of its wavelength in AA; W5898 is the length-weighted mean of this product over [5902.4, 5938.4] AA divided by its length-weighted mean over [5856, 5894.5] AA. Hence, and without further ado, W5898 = 1.06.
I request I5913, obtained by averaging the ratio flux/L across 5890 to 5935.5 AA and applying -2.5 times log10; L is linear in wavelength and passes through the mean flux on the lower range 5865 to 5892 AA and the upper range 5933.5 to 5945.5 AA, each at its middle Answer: 0.04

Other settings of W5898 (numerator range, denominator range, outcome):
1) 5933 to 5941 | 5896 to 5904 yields 1.19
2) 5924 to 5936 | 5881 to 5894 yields 1.17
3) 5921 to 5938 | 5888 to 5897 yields 1.24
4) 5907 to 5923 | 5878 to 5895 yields 1.13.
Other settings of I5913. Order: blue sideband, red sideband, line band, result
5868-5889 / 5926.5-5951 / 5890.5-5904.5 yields 0.15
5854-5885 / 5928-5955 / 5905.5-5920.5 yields 0.01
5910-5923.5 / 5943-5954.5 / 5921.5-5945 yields -0.01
